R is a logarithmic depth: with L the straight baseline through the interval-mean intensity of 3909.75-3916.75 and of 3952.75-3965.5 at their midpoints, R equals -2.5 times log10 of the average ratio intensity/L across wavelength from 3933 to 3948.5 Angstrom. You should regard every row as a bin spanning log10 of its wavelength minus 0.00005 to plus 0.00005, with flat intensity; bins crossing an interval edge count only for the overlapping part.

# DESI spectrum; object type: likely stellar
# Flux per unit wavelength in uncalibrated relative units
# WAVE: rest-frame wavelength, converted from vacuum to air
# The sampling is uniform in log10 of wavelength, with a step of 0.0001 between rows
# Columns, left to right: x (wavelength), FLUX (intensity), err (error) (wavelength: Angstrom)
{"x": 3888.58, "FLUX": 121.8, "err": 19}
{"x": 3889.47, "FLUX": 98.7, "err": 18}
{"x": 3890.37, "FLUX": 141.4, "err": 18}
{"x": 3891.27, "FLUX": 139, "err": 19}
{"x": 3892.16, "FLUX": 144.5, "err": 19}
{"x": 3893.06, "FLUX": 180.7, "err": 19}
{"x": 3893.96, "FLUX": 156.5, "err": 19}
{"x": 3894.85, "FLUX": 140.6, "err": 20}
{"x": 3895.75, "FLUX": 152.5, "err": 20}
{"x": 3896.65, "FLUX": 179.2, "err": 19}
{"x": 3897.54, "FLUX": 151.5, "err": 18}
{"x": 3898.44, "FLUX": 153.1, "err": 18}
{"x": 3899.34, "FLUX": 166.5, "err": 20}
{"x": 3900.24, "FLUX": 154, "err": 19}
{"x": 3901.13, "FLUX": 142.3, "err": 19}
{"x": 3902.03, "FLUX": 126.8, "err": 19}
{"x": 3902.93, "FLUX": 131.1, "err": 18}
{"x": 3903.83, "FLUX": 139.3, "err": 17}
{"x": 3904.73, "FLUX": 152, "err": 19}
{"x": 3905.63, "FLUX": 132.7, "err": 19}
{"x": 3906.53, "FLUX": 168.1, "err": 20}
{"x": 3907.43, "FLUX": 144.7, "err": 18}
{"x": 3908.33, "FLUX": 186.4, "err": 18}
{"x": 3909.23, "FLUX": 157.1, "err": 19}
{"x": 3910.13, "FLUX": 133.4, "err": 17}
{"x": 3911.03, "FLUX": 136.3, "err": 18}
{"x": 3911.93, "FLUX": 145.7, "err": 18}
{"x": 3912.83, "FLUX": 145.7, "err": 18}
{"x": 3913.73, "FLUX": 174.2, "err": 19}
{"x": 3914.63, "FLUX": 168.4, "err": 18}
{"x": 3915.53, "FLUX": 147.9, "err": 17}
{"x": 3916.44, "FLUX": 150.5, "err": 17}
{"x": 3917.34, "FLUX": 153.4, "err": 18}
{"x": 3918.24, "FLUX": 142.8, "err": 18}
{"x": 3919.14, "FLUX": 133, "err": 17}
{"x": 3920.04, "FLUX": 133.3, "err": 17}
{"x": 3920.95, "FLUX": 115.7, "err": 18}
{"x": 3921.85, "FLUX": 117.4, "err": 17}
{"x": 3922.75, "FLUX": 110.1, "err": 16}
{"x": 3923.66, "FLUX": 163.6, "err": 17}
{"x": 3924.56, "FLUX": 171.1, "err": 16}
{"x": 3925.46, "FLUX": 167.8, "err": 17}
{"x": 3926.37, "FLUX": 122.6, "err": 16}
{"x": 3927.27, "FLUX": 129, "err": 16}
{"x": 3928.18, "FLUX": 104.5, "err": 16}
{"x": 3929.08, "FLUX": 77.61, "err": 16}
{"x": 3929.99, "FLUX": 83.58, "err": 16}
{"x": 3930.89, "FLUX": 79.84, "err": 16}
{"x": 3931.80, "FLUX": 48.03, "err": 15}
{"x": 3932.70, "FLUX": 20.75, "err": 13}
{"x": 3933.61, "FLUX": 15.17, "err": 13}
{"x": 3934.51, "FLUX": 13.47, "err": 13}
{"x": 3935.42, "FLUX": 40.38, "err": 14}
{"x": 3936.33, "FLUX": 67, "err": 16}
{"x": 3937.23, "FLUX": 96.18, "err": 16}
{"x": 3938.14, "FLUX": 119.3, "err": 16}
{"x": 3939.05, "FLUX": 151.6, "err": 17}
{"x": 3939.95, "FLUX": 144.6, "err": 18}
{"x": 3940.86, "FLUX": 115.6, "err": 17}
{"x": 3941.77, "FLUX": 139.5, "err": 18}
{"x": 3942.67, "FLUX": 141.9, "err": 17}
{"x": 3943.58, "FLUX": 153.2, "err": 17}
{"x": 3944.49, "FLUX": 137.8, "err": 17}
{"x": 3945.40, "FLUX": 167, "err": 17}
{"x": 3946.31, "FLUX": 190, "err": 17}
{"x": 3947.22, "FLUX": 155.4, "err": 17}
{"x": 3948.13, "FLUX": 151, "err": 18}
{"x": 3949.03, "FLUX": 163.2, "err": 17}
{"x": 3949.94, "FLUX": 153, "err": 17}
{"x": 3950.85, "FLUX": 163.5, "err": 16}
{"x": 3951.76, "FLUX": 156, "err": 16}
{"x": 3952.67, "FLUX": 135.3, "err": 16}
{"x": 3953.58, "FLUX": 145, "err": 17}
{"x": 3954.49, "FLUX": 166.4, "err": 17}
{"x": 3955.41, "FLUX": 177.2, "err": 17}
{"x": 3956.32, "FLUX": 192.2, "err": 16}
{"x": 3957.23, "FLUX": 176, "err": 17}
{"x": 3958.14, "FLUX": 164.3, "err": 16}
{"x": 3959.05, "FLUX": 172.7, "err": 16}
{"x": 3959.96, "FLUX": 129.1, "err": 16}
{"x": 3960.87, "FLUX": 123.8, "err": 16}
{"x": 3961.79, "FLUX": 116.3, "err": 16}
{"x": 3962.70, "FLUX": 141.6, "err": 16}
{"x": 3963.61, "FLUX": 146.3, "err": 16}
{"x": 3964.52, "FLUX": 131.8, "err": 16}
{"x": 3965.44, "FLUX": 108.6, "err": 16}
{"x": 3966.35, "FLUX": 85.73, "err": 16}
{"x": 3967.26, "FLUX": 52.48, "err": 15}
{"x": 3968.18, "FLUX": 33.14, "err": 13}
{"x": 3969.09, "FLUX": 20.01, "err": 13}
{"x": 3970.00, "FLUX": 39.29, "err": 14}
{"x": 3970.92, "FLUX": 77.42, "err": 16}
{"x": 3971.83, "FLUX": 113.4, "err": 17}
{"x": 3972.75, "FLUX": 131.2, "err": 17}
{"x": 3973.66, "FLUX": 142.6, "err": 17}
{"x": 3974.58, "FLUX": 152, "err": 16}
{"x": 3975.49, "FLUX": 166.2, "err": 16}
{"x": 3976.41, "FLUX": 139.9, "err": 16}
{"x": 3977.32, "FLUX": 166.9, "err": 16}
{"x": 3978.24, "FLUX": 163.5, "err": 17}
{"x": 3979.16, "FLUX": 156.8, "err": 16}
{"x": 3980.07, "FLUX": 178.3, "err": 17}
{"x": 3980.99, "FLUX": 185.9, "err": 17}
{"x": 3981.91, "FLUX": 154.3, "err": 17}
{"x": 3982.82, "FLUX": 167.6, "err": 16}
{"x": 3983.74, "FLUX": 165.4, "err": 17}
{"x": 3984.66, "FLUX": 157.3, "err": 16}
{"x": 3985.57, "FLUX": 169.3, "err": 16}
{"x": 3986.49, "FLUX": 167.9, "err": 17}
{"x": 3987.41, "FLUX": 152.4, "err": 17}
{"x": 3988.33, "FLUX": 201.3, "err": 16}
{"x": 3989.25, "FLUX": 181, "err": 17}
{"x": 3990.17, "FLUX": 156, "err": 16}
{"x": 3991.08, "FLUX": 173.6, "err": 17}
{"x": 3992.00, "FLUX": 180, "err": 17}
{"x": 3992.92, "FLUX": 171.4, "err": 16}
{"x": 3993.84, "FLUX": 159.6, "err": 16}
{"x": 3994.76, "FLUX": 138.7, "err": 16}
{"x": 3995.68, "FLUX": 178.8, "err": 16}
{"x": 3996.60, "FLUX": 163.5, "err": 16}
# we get 0.276 mag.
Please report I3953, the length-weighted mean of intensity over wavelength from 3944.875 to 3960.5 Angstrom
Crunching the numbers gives 162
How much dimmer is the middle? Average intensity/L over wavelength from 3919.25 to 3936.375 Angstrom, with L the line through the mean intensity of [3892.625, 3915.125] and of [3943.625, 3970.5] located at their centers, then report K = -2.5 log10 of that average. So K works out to 0.46 mag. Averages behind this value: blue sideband 153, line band 95.1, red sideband 134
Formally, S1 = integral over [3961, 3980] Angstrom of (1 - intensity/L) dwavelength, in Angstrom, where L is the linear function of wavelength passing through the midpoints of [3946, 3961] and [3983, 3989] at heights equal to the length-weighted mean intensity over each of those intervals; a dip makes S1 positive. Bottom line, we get 5.7 Angstrom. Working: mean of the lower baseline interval 160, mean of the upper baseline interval 169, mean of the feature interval 116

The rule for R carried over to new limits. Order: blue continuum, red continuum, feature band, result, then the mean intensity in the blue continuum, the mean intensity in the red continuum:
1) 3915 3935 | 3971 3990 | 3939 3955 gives -0.177 mag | 109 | 159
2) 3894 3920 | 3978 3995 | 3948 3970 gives 0.224 mag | 150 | 168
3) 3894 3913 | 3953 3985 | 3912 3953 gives 0.145 mag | 150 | 135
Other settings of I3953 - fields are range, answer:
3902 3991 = 134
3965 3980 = 111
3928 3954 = 115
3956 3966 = 144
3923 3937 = 87.4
